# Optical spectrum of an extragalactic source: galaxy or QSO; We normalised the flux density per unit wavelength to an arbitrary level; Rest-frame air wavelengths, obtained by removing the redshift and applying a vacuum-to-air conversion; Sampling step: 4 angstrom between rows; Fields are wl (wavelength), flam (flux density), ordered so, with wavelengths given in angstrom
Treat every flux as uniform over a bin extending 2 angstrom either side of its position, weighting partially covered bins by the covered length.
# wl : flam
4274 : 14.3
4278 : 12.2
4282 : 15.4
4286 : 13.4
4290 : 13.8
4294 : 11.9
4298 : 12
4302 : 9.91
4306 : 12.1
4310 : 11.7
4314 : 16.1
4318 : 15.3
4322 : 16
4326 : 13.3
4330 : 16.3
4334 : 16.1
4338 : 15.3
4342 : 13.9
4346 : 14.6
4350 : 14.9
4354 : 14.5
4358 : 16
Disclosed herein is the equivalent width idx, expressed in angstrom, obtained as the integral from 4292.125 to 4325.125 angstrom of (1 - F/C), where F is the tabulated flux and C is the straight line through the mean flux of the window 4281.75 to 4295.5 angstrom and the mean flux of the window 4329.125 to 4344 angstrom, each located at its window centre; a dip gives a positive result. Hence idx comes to 2.64 angstrom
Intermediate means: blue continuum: 13.5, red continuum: 15.3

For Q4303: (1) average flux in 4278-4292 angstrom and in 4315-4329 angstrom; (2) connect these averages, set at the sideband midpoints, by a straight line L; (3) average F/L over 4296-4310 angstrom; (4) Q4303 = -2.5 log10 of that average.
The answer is 0.26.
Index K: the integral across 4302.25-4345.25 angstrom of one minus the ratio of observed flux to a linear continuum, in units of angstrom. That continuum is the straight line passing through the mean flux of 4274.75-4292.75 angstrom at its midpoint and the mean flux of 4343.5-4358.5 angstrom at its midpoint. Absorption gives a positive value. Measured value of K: -0.09 angstrom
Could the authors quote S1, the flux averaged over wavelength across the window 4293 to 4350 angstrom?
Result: 14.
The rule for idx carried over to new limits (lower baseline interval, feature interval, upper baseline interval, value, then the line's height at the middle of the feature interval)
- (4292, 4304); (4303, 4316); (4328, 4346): -0.6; 12.5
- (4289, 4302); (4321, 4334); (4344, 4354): -1.6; 13.6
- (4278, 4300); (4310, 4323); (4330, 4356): -1.0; 14.1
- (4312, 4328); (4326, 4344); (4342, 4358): -0.2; 15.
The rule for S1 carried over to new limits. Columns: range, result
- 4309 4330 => 14.8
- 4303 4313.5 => 12.3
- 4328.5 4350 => 15.2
